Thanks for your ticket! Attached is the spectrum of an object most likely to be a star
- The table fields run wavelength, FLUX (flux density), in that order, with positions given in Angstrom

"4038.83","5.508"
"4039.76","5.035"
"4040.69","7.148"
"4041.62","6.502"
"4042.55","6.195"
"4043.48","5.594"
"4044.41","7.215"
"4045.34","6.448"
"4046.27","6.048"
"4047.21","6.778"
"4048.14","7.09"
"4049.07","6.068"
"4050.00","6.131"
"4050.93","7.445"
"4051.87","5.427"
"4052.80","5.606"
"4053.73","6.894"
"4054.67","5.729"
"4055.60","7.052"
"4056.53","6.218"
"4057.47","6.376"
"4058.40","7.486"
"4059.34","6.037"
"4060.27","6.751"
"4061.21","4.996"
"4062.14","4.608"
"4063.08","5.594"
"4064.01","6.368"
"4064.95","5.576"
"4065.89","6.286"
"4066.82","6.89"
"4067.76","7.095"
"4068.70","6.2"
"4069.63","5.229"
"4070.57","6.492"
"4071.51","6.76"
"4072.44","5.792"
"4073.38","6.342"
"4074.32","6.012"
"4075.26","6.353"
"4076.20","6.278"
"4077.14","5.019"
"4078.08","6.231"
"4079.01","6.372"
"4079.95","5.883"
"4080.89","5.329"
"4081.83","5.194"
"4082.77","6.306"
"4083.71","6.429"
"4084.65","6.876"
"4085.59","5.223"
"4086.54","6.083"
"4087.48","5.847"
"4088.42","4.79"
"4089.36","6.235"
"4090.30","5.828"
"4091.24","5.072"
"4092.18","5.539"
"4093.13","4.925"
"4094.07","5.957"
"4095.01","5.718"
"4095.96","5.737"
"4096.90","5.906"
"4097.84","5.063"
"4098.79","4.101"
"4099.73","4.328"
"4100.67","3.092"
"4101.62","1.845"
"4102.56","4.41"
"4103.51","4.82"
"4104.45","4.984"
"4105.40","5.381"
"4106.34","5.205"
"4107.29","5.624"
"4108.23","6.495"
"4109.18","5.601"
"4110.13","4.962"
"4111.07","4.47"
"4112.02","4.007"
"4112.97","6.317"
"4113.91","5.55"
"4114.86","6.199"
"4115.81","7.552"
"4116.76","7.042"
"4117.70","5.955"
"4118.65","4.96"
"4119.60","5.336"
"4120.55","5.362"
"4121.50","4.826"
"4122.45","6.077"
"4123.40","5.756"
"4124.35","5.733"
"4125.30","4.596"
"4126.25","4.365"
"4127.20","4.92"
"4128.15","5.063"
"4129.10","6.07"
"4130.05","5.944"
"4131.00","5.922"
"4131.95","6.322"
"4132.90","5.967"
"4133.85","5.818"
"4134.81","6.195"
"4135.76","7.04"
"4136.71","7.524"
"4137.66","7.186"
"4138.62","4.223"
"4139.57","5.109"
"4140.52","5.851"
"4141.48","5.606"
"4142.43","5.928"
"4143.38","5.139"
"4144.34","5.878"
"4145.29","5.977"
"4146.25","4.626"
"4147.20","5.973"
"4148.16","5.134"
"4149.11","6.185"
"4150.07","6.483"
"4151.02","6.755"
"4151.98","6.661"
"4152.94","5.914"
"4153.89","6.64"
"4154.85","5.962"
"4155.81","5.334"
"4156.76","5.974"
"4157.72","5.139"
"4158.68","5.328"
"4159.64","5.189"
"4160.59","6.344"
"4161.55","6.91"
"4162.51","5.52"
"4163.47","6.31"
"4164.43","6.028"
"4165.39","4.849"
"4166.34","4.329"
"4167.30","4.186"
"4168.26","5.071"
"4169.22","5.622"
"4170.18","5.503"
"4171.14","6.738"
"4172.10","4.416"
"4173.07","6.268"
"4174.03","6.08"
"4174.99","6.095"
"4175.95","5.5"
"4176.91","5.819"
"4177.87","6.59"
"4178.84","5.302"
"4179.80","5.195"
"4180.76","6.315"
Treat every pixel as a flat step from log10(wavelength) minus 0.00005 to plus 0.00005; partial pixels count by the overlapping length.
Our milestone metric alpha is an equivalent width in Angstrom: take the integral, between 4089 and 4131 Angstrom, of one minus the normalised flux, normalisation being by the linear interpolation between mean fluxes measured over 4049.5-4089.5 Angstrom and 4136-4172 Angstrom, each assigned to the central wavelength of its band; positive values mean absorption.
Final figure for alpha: 4.45 Angstrom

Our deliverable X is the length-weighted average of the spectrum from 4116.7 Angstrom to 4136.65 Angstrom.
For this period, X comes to 5.69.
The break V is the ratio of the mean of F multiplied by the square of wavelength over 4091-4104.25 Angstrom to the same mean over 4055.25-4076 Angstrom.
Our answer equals 0.78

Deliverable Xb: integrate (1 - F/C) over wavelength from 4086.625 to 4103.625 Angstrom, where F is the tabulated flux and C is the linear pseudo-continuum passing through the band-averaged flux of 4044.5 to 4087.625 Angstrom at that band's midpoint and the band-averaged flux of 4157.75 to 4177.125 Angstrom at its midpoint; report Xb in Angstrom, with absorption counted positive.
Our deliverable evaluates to 2.9 Angstrom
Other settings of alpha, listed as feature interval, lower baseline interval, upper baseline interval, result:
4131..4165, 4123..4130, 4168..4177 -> -3.0 Angstrom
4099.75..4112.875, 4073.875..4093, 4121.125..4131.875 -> 2.1 Angstrom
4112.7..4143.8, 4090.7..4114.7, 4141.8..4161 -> -2.1 Angstrom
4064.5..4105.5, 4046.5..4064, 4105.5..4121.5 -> 2.4 Angstrom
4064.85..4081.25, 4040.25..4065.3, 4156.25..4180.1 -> 0.1 Angstrom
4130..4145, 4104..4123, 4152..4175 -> -0.9 Angstrom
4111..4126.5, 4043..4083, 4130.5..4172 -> 1.0 Angstrom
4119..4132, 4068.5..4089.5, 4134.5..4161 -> 1.1 Angstrom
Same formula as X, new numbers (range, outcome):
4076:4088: 5.92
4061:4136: 5.61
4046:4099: 6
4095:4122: 5.19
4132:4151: 5.92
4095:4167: 5.56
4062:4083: 6.03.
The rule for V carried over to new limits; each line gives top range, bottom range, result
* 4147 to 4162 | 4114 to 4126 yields 1.06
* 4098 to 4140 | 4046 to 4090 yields 0.91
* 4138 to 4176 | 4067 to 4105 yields 1.06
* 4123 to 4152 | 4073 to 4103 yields 1.09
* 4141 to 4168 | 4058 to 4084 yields 0.98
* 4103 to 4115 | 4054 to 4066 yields 0.90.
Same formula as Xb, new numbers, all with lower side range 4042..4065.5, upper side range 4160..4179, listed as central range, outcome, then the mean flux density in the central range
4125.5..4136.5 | 0.12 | 5.8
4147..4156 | -0.58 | 6.13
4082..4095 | 0.65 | 5.76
